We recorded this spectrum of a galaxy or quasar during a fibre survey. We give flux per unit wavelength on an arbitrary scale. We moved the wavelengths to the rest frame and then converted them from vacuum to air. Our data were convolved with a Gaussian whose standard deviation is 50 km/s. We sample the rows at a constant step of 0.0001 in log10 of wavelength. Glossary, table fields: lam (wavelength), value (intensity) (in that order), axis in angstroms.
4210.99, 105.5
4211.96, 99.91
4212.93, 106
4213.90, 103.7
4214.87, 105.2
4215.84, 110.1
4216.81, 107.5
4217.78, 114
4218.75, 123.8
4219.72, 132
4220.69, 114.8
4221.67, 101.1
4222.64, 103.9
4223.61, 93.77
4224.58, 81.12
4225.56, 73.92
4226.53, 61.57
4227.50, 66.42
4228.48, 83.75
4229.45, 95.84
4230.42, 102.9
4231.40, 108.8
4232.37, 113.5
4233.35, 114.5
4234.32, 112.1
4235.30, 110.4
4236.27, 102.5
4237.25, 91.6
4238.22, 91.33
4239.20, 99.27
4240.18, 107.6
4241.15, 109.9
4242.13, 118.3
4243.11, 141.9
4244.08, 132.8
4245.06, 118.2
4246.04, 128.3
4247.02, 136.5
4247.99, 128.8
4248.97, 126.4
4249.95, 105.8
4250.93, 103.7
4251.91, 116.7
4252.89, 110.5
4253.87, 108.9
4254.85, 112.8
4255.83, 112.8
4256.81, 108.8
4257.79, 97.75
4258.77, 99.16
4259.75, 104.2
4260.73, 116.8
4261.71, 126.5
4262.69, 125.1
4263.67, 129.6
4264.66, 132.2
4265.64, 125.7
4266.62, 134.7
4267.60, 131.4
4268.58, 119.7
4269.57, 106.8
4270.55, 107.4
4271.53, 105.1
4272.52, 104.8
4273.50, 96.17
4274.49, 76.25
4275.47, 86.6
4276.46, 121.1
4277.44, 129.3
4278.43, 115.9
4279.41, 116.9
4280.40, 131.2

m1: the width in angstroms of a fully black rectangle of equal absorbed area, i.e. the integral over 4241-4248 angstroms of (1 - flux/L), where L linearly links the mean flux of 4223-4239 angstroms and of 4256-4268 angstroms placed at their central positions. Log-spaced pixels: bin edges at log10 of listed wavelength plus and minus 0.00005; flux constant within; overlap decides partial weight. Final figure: -1.50 angstroms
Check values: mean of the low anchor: 94.2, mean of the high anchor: 119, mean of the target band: 128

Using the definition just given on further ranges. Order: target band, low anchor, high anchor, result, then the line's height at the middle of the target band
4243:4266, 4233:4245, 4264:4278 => -1.30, 112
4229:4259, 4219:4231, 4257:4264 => -2.29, 104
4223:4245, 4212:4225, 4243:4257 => 2.41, 113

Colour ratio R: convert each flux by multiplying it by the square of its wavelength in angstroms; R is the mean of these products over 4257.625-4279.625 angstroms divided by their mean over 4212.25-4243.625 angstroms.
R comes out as 1.12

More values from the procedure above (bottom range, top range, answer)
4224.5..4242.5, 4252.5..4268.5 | 1.22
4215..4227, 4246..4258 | 1.15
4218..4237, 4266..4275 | 1.12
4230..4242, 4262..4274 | 1.14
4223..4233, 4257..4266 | 1.34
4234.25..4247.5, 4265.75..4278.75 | 0.98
